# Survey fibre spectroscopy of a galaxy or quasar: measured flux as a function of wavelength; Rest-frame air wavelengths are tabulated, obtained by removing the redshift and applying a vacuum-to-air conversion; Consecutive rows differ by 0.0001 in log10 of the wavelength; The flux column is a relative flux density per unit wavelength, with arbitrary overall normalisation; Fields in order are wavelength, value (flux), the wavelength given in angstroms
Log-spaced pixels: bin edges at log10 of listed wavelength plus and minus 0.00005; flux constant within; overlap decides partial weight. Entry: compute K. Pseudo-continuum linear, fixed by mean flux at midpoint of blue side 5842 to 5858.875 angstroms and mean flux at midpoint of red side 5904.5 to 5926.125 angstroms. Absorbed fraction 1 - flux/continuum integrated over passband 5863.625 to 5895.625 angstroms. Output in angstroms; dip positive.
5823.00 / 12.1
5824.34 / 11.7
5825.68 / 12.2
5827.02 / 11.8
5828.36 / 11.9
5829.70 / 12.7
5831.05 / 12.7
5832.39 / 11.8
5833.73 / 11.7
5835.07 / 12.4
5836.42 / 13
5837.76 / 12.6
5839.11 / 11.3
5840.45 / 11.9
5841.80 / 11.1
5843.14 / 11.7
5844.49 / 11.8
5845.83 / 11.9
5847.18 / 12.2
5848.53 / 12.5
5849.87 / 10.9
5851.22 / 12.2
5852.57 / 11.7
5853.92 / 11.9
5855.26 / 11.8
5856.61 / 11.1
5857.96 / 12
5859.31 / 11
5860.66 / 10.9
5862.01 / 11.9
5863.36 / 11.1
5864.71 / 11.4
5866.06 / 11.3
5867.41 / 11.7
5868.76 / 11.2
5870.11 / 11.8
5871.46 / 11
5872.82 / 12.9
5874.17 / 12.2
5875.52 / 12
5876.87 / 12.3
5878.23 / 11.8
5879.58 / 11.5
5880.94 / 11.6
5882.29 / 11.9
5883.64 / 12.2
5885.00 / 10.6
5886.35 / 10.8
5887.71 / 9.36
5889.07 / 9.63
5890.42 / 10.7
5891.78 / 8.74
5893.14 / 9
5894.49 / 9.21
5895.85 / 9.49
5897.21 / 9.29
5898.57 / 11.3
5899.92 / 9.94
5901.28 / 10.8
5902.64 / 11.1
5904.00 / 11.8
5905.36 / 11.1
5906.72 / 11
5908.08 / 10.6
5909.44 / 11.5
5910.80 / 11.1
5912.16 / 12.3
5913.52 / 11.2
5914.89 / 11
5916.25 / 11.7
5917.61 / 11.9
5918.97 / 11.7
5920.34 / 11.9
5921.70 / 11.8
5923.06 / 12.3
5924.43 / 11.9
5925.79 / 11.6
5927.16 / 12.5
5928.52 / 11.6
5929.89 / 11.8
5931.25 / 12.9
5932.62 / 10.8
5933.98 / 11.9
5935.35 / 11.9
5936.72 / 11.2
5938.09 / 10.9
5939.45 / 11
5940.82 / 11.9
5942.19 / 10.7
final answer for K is 1.7 angstroms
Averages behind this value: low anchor 11.8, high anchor 11.5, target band 11.1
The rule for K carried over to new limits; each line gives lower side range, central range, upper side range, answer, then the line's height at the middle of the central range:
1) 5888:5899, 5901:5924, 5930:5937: -1.8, 10.6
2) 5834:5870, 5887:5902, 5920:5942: 2.5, 11.7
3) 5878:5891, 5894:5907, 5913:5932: 1.0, 11.3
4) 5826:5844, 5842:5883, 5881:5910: -1.3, 11.3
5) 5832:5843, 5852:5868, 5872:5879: 0.8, 12.1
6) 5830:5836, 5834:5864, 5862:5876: 0.5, 12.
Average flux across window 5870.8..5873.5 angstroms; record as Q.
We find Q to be 11.9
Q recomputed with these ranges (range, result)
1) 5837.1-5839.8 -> 11.9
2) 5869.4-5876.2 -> 12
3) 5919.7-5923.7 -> 12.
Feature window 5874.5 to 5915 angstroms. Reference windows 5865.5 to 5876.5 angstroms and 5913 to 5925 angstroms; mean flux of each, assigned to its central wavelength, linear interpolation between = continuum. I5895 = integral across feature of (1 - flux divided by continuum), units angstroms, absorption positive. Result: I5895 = 3.1 angstroms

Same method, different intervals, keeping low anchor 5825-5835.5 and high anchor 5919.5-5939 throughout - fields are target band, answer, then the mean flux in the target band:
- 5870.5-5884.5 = 0.1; 11.9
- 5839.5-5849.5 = 0.2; 11.8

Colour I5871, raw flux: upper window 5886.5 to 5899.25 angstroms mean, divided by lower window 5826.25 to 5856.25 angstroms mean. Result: 0.8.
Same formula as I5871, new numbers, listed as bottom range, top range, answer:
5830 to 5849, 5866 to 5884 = 0.98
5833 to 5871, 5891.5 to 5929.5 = 0.95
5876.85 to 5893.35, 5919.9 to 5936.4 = 1.11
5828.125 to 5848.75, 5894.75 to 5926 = 0.93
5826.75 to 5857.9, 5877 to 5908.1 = 0.89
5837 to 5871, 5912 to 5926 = 1.01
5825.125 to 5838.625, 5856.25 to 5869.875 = 0.93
